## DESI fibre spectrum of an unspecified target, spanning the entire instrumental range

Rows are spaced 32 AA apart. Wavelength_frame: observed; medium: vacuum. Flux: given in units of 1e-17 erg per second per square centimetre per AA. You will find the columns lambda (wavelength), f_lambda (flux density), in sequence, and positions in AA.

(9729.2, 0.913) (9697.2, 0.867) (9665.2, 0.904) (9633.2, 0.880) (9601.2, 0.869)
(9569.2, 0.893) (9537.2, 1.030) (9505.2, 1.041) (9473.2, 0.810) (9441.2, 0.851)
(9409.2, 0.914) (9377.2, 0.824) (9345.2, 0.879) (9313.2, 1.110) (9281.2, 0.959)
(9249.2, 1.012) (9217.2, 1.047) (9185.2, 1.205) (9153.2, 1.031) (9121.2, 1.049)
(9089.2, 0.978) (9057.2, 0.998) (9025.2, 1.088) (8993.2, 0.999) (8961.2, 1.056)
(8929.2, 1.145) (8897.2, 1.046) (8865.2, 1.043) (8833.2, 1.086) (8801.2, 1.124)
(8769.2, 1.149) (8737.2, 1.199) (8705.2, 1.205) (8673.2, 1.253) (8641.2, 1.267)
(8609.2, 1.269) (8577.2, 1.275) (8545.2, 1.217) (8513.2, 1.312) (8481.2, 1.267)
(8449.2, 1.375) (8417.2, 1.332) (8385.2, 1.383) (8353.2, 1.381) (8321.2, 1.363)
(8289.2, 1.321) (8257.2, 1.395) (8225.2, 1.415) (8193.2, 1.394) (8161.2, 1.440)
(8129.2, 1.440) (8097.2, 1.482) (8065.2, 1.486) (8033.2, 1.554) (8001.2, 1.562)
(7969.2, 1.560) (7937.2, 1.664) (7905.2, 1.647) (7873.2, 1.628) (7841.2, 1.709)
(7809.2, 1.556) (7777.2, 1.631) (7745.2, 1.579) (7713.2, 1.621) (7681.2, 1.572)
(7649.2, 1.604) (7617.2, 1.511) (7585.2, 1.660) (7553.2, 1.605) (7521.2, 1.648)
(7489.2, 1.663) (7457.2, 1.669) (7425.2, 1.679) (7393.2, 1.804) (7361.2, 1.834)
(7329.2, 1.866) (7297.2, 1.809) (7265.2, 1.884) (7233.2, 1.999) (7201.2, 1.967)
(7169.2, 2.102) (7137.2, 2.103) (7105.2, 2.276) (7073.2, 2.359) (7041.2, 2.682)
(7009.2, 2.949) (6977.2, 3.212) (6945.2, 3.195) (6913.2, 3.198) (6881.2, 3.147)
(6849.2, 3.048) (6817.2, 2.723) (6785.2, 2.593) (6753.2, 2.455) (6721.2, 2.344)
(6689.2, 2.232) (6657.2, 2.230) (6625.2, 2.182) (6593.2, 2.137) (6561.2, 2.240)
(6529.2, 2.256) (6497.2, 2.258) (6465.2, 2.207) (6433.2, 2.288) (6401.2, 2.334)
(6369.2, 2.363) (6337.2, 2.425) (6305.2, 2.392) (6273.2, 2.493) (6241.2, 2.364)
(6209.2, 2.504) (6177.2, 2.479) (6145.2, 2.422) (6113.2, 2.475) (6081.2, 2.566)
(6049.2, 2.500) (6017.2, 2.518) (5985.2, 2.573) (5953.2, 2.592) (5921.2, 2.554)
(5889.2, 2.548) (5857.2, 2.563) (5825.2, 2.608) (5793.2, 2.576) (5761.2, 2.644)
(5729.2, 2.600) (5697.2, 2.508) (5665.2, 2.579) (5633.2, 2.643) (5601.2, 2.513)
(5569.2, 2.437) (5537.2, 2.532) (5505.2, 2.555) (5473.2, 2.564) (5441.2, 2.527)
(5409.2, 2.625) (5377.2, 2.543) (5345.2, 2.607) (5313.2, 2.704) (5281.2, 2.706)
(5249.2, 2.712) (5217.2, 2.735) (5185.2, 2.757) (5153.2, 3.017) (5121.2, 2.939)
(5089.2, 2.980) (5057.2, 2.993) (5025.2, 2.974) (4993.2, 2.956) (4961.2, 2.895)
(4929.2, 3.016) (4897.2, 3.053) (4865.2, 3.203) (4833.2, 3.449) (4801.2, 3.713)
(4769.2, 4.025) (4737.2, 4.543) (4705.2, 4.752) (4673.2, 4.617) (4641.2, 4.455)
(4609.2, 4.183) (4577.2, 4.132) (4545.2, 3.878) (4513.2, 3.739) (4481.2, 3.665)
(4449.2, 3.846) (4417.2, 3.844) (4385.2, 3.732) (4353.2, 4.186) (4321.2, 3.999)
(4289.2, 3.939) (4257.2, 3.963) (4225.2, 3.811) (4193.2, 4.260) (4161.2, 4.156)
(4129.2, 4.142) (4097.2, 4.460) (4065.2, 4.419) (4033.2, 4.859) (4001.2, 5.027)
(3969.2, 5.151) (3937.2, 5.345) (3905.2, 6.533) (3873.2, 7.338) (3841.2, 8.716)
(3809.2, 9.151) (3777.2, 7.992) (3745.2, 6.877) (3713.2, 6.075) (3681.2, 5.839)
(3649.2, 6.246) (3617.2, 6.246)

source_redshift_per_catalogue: 1.47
